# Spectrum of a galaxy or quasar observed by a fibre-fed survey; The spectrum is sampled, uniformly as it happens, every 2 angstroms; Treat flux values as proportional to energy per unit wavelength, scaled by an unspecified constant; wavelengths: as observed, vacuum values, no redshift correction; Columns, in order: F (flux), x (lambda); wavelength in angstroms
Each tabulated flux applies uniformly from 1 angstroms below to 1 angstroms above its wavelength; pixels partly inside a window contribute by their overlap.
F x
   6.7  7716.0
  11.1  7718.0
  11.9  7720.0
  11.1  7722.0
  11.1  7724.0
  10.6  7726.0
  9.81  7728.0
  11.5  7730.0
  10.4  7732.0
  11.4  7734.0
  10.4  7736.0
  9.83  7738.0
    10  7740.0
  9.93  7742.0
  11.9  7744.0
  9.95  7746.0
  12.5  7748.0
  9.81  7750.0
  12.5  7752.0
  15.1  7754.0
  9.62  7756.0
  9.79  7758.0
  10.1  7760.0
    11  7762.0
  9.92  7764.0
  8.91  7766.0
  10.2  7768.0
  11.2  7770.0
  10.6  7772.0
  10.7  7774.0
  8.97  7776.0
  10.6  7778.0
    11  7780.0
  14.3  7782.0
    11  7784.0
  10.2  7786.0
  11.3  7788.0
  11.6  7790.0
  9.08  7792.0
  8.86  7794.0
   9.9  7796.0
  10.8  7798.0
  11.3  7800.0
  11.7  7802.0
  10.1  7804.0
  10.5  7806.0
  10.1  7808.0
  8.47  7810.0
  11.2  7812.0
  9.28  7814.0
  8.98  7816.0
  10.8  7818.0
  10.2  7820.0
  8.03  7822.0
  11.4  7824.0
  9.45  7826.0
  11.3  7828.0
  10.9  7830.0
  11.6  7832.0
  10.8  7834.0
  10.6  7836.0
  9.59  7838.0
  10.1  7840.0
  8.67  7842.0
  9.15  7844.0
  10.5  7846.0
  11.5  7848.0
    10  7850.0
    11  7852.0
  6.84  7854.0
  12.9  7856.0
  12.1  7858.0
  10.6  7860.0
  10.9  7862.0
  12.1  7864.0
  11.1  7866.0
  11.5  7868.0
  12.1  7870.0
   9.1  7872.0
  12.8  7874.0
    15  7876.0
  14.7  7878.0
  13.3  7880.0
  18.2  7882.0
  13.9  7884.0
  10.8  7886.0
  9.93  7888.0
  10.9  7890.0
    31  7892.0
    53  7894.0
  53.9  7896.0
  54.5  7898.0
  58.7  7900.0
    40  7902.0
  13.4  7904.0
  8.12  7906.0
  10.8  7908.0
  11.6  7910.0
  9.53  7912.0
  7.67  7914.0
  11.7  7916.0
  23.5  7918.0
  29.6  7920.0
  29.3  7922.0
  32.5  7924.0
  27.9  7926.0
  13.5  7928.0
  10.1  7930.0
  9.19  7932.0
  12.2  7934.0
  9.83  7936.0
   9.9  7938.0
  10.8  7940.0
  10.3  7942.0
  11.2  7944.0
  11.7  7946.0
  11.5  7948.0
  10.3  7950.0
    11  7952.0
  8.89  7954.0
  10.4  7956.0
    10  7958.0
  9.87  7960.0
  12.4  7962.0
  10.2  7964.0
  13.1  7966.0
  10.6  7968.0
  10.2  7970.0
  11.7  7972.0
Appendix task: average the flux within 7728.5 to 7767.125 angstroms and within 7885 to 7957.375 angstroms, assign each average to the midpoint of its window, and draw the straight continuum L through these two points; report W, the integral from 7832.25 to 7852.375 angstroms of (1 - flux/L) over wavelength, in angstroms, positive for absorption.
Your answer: 6.8 angstroms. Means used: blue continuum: 10.8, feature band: 10.2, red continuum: 19.4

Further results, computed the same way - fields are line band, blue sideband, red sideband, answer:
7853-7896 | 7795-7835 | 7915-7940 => -3.32 angstroms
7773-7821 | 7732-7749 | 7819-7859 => 0.19 angstroms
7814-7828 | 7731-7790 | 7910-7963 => 2.38 angstroms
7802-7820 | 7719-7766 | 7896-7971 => 4.09 angstroms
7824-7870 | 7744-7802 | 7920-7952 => 7.46 angstroms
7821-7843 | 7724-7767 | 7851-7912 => 7.92 angstroms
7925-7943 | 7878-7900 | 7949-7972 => 4.82 angstroms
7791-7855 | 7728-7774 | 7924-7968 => 6.52 angstroms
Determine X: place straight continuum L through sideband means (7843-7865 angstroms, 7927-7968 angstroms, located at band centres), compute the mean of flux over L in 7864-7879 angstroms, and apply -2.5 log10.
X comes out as -0.15 mag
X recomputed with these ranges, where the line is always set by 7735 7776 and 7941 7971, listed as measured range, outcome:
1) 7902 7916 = -0.16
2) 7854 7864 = -0.05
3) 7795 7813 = 0.02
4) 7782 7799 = 0.01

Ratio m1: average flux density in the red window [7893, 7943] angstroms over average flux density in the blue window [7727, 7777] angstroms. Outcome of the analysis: 2.1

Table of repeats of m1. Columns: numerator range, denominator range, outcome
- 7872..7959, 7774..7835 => 1.76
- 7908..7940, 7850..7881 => 1.38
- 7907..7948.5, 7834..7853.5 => 1.49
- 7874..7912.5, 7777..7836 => 2.25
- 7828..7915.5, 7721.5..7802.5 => 1.52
